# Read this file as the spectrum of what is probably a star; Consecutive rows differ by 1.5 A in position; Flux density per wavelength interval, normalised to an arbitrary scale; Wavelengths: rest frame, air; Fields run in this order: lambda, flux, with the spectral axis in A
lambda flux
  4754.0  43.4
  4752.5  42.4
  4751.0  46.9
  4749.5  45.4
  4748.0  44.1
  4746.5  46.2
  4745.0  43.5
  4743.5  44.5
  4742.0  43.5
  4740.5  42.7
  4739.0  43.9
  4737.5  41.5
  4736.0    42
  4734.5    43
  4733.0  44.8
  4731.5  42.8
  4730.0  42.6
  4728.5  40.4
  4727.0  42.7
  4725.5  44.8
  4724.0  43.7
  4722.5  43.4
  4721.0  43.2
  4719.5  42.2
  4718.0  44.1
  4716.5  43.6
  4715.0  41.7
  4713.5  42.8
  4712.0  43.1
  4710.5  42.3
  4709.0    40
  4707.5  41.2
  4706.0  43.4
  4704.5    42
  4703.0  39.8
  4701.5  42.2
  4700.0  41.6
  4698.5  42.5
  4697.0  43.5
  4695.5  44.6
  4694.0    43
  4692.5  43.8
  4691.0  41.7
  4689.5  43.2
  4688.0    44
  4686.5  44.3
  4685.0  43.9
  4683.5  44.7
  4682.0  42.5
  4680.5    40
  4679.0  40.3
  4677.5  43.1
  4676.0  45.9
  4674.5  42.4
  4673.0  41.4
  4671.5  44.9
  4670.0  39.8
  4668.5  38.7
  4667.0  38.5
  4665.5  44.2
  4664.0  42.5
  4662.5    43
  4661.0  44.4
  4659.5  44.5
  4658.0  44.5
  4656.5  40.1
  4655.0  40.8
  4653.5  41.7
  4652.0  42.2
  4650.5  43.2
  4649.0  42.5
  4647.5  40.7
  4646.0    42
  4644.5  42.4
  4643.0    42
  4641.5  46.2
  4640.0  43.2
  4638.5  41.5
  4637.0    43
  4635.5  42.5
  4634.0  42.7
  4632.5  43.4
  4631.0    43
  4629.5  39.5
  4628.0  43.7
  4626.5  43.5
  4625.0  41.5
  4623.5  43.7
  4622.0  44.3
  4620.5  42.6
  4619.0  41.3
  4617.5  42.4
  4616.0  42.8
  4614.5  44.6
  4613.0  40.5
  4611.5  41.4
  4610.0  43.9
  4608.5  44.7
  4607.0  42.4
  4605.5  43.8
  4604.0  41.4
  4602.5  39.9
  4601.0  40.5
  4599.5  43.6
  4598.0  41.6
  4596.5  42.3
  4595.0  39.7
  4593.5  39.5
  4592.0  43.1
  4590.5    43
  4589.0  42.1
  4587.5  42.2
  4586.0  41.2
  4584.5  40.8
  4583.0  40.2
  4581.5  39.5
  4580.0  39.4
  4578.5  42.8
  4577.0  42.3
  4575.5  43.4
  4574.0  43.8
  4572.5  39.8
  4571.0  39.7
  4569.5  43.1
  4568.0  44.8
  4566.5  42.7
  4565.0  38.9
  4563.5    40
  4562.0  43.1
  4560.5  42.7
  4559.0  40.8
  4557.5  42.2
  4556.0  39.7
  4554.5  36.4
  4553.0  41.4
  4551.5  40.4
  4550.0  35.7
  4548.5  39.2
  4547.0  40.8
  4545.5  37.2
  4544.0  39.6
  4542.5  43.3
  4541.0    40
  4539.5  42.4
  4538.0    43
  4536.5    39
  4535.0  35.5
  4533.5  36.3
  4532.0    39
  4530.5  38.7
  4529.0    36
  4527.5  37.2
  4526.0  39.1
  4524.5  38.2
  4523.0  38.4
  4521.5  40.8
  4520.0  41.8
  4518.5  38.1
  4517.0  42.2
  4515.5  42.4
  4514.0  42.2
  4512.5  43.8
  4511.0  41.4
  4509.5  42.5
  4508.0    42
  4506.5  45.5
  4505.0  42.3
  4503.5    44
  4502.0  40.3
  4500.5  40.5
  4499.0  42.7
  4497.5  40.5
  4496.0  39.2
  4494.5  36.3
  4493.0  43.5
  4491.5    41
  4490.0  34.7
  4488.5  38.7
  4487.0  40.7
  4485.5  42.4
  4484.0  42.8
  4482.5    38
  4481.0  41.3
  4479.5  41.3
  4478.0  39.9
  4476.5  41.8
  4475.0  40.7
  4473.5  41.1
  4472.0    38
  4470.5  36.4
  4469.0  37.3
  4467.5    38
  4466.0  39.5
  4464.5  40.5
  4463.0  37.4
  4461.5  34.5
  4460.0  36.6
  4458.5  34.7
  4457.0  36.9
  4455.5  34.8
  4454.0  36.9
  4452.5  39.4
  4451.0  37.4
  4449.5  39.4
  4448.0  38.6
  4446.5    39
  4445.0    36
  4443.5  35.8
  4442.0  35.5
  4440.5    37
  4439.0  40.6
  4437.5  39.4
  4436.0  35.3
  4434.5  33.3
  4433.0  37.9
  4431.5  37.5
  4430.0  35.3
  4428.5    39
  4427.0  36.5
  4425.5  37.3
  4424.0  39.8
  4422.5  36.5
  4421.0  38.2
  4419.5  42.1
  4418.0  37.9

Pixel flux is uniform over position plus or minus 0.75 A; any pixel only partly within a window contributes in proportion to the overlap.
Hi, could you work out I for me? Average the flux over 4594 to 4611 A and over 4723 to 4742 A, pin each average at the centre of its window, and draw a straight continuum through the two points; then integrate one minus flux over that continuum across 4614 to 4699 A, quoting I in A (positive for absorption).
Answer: -0.4 A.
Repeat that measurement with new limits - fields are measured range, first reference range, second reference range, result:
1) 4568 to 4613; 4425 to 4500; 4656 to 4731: -1.2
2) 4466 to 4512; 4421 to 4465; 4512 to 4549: -2.3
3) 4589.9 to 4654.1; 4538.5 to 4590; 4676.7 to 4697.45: -0.7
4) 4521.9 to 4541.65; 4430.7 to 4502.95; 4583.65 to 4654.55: 0.7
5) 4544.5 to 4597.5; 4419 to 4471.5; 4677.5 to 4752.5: -1.2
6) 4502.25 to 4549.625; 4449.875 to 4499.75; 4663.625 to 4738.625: -0.7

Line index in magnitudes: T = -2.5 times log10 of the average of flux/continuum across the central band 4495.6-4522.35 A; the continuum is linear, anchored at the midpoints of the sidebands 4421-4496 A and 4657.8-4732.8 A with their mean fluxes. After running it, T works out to -0.071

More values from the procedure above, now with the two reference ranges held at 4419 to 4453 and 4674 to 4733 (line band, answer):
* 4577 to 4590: -0.02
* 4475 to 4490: -0.05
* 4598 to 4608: -0.03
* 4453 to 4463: 0.06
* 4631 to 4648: -0.03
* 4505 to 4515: -0.10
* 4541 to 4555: 0.01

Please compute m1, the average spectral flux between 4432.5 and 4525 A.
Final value 39.3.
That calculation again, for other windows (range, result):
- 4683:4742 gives 42.8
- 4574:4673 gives 42.2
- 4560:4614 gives 41.8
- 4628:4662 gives 42.6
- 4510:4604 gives 40.6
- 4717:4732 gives 43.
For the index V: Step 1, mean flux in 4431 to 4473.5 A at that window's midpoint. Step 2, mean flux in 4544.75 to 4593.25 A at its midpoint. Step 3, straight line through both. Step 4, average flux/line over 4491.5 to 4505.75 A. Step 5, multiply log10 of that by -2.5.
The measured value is -0.06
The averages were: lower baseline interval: 37.3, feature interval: 41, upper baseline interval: 41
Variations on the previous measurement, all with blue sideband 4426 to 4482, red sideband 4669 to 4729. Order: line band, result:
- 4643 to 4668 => -0.01 mag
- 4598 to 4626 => -0.04 mag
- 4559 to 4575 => -0.05 mag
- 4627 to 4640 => -0.03 mag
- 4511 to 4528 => -0.04 mag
